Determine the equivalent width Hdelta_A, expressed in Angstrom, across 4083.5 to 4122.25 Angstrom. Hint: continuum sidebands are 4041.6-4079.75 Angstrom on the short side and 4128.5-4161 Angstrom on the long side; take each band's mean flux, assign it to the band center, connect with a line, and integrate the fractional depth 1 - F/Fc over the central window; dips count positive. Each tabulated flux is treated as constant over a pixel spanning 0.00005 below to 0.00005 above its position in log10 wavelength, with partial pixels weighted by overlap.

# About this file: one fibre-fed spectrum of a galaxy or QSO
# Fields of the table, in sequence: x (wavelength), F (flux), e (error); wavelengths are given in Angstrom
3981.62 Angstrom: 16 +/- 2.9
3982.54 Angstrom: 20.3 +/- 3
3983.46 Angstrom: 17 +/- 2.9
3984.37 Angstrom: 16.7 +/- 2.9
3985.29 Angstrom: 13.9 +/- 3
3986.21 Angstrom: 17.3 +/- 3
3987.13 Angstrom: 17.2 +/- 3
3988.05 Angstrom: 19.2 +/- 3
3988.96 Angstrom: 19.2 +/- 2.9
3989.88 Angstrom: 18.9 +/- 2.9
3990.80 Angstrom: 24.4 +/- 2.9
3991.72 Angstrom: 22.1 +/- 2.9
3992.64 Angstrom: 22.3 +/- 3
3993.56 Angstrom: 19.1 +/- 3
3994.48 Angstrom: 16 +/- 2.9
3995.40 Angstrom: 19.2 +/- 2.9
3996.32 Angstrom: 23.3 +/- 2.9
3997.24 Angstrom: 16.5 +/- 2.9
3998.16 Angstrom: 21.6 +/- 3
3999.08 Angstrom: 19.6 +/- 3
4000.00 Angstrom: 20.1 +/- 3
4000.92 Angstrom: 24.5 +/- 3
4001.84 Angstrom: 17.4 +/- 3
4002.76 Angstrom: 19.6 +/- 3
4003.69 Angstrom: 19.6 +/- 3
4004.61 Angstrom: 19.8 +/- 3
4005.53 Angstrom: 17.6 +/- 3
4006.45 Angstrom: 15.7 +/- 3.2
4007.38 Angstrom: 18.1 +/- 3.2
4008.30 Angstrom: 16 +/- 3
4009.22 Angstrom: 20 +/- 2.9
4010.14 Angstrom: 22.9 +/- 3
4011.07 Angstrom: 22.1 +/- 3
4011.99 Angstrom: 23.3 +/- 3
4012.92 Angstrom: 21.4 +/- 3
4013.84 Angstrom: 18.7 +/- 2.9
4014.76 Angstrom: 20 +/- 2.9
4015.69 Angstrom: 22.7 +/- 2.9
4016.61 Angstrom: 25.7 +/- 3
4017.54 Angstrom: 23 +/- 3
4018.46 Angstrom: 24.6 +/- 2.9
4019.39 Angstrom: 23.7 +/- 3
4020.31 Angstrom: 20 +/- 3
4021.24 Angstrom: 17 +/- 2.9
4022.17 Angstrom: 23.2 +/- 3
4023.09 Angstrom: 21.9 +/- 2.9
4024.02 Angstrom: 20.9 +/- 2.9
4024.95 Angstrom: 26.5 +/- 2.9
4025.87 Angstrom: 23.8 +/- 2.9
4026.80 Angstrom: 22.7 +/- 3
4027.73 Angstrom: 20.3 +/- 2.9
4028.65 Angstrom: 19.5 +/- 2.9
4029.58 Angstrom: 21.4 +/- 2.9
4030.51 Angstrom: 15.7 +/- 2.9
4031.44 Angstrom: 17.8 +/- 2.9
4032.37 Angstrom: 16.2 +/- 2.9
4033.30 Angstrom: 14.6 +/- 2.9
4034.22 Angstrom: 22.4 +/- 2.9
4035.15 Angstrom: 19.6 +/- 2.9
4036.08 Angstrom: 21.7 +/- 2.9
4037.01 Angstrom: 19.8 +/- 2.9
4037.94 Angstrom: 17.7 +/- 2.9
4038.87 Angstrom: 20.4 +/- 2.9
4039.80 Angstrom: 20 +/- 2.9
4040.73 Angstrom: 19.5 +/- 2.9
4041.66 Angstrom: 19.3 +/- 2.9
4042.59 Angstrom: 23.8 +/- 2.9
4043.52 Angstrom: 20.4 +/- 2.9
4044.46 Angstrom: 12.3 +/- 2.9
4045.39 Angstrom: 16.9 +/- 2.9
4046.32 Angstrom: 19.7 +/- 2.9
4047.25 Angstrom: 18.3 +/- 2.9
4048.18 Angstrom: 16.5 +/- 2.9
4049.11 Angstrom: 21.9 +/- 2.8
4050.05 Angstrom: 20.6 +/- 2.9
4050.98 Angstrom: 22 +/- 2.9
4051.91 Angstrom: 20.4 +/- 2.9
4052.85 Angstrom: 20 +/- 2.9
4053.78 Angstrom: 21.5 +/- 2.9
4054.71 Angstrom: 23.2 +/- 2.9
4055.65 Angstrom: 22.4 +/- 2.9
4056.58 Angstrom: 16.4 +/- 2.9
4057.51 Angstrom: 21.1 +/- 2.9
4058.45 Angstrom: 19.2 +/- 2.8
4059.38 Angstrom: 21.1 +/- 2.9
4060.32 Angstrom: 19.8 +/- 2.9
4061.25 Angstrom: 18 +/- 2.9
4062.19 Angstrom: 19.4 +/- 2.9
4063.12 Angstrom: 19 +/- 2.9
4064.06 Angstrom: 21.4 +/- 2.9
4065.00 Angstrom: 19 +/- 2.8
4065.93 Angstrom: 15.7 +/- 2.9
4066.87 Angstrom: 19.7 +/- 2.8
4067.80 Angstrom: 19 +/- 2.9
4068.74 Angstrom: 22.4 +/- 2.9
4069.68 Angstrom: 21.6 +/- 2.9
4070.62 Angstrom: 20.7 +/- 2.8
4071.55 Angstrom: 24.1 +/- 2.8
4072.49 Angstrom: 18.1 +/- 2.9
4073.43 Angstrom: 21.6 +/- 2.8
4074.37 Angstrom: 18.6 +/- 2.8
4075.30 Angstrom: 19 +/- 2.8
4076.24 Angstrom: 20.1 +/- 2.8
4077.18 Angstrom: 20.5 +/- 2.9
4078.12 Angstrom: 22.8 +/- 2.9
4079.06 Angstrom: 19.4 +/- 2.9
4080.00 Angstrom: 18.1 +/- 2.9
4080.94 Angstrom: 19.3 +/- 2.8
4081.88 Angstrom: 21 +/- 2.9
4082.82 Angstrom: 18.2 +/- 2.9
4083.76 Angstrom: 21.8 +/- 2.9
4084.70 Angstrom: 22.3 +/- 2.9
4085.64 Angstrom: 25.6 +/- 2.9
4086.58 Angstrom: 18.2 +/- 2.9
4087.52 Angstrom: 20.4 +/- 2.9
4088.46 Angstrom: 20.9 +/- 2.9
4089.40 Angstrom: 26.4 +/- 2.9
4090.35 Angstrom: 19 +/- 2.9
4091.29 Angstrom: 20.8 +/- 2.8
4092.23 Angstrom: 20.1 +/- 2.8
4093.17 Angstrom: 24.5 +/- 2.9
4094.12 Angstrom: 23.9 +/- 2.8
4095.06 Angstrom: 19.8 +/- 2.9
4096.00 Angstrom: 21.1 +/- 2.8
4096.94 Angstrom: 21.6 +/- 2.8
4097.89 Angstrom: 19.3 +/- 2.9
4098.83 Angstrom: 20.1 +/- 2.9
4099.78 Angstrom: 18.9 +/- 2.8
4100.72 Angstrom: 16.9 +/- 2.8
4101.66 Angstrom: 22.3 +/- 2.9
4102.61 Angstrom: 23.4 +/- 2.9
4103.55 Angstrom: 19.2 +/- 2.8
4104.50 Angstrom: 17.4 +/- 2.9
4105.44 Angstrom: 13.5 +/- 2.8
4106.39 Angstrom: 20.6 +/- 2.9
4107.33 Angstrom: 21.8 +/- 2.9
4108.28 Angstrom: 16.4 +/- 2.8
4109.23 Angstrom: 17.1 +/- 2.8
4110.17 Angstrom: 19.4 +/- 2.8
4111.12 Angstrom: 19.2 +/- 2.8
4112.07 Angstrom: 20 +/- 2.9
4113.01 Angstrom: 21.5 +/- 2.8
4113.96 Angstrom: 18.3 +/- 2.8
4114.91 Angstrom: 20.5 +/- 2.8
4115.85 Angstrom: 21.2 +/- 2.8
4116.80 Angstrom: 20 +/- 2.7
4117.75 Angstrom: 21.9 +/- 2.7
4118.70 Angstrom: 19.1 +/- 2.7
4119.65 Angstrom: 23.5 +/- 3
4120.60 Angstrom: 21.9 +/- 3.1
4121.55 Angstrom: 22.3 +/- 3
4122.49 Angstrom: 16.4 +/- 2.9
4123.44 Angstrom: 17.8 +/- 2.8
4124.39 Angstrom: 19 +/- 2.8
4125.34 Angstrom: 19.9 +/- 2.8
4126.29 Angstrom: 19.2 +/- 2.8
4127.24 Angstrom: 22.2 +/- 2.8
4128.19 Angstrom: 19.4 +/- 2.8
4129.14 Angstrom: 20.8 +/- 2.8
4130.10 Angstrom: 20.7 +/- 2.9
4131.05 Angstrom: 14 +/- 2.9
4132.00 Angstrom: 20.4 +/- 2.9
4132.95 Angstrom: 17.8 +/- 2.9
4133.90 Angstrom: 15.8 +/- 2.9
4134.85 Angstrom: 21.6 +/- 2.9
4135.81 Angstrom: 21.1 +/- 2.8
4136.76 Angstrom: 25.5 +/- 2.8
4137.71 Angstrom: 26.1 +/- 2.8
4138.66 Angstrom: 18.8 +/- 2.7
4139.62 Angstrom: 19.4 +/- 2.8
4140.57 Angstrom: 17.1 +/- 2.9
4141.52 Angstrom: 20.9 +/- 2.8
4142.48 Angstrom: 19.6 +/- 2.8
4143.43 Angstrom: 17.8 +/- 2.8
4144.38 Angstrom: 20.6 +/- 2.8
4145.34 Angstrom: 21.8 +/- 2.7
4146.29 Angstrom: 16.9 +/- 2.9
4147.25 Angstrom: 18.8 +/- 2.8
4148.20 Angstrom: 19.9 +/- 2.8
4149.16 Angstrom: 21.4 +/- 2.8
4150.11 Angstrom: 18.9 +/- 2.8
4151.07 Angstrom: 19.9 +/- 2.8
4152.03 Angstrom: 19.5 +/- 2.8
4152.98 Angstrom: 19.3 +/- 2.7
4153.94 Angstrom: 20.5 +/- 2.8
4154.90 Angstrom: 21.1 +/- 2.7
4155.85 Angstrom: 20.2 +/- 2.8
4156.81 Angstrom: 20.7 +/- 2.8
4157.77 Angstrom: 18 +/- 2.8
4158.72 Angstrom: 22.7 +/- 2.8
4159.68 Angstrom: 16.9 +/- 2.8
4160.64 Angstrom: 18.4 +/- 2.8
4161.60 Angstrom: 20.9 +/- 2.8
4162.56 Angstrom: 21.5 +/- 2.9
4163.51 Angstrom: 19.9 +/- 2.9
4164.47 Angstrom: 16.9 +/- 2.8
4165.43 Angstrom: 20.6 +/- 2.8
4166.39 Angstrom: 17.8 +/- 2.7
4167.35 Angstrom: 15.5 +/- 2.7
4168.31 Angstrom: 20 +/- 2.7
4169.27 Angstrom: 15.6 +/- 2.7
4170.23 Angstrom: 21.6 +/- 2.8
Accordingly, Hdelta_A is -1.3 Angstrom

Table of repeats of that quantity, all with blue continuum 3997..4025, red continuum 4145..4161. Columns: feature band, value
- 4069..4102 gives -1.0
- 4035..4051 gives 0.9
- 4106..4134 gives 0.4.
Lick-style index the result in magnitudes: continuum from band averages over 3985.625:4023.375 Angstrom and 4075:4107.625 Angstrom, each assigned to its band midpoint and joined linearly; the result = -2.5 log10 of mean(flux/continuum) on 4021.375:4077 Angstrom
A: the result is 0.024 mag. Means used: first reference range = 20.3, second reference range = 20.5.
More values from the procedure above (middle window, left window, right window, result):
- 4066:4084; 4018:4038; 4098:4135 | -0.01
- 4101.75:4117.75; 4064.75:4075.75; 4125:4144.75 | 0.03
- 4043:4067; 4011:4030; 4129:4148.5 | 0.10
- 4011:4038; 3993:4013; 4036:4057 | -0.07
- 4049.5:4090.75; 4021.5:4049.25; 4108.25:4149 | -0.03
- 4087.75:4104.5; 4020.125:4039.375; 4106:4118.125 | -0.06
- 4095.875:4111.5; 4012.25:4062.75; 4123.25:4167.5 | 0.04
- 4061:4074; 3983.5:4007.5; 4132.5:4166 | -0.03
